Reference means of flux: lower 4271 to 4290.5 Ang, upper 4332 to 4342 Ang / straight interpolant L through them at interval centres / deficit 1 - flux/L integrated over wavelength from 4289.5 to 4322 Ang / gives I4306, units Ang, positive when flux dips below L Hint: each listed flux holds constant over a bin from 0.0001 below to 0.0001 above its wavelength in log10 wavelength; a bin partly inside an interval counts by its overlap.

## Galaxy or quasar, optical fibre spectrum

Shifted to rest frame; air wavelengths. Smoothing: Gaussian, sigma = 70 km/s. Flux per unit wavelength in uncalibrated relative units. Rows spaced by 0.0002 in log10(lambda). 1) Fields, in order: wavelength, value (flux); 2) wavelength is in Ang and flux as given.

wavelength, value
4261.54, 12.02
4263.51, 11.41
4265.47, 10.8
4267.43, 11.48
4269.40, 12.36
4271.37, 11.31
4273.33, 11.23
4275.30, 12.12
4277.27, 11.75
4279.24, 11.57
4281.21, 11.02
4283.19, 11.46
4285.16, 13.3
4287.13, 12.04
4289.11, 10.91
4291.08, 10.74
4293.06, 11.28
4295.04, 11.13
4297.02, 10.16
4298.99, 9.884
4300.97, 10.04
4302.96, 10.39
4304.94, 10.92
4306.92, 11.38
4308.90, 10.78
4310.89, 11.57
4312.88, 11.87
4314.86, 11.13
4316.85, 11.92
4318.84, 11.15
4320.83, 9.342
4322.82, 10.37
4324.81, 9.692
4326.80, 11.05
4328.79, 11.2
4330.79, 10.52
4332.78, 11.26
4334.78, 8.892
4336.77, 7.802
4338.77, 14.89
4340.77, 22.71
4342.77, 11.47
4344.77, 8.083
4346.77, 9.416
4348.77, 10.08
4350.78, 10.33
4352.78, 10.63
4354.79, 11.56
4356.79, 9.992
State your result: 3.8 Ang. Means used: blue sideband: 11.7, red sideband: 13.1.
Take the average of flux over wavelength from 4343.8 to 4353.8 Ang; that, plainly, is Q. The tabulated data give 9.71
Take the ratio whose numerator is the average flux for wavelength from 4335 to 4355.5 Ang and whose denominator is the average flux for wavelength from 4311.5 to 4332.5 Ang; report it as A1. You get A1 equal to 1.07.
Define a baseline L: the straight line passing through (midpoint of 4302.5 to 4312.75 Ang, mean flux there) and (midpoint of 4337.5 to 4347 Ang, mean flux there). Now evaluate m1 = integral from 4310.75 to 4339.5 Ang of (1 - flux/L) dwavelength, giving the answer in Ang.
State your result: 3.5 Ang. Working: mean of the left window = 11.1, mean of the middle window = 10.8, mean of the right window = 13.5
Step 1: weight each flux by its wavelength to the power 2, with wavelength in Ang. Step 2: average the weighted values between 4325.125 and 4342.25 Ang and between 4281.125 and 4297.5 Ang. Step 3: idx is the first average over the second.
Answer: 1.09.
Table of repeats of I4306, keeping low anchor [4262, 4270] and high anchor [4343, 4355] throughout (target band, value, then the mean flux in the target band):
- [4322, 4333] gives -0.3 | 10.7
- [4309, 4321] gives -0.7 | 11.3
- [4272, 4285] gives -0.4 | 11.6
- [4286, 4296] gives -0.2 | 11.2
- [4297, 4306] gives 0.5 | 10.3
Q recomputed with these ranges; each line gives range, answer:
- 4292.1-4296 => 11.2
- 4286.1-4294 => 11.3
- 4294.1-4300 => 10.4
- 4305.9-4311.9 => 11.2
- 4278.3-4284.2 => 11.3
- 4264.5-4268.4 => 11.2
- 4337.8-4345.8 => 14.3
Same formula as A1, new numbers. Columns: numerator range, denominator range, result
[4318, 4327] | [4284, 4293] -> 0.88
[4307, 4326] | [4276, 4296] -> 0.95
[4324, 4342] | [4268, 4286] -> 1.02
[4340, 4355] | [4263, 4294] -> 1.01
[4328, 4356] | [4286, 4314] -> 1.04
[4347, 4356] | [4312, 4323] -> 0.96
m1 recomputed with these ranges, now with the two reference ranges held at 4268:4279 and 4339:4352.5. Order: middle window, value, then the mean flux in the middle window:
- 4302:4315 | 0.8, 11.2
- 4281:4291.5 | 0.1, 11.7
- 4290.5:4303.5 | 1.5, 10.5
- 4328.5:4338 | 1.6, 9.96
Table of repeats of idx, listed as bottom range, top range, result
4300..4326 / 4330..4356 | 1.06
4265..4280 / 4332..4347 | 1.06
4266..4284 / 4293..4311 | 0.94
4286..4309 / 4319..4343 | 1.09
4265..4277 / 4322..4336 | 0.92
